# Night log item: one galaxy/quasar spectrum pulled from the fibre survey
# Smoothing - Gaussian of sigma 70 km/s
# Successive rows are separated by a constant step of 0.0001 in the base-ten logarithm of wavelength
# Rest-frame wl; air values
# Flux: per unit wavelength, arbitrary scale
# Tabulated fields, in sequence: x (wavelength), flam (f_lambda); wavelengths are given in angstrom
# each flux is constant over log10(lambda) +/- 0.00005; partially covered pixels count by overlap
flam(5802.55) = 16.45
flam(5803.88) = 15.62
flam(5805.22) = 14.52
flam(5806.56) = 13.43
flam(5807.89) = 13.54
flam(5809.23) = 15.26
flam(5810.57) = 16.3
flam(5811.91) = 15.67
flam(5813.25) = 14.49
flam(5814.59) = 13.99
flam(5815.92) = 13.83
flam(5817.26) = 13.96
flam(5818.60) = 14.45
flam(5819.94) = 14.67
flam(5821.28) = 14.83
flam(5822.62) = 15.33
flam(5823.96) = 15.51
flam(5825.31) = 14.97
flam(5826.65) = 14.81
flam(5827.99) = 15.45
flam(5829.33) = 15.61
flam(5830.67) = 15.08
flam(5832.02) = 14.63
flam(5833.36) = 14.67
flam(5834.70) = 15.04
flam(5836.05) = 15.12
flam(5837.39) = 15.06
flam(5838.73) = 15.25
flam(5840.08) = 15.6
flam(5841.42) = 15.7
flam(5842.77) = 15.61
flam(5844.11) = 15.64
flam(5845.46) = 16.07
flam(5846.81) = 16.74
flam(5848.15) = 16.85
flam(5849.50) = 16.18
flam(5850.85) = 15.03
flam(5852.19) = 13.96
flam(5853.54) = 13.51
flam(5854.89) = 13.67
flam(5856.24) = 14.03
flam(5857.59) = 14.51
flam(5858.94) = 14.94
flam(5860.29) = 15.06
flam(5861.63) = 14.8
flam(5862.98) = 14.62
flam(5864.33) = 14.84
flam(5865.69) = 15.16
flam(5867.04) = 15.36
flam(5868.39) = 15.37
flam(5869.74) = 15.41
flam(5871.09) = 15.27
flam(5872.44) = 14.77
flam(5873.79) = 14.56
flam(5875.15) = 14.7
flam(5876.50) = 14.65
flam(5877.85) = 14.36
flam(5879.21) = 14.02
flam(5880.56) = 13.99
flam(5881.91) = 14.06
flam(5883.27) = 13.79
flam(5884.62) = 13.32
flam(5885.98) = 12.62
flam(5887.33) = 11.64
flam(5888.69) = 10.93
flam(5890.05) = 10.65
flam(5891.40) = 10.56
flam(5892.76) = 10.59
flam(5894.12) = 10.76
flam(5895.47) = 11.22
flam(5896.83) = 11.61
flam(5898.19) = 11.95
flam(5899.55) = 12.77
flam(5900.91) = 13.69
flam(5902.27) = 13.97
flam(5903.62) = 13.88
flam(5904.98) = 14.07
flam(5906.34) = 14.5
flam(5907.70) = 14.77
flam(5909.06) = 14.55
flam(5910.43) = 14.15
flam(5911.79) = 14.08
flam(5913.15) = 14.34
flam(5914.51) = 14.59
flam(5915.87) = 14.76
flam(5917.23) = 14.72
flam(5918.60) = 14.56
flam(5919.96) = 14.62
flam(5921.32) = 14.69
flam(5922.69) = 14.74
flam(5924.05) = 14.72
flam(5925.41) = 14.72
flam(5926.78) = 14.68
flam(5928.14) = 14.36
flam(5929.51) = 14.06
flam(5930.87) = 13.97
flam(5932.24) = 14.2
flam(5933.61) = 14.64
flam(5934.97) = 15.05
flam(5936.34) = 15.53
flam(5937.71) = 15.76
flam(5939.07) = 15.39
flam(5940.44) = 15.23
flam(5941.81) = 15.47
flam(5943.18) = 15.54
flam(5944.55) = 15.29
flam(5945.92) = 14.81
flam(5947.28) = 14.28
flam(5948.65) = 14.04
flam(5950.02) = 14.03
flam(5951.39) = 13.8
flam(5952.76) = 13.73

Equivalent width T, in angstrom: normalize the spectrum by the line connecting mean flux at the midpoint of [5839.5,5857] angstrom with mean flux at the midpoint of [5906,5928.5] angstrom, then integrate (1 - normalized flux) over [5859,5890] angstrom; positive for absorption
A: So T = 1.7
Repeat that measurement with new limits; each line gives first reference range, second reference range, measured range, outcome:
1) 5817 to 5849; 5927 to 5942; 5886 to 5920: 4.3 angstrom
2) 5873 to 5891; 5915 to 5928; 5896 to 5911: 0.5 angstrom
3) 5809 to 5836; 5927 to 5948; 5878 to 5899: 3.9 angstrom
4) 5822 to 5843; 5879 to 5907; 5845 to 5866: -1.1 angstrom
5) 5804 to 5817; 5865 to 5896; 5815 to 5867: -3.6 angstrom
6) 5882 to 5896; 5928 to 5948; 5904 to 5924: -1.7 angstrom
